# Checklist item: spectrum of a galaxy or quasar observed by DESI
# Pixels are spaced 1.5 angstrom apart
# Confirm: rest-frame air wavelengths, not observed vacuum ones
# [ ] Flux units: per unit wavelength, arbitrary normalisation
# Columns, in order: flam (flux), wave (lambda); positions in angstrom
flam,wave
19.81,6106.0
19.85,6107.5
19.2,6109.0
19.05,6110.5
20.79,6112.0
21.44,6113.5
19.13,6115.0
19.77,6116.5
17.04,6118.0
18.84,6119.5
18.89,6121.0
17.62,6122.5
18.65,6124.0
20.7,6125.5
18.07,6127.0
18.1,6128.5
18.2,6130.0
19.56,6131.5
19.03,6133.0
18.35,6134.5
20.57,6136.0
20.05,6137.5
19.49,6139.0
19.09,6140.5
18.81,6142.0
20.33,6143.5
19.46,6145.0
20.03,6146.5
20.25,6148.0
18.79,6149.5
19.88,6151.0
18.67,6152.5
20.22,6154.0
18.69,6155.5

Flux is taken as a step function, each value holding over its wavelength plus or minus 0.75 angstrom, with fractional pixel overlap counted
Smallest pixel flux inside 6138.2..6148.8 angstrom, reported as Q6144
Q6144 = 18.81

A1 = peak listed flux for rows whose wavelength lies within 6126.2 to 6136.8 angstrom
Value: 20.57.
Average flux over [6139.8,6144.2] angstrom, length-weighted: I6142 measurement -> 19.4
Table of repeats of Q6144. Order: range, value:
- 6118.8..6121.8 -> 18.84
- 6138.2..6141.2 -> 19.09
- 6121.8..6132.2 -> 17.62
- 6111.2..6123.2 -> 17.04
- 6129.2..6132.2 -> 18.2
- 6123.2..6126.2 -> 18.65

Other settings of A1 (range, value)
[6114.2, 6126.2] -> 20.7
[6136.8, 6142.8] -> 20.05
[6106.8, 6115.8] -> 21.44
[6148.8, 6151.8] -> 19.88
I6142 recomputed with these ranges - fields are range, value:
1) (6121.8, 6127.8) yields 18.8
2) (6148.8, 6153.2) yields 19.1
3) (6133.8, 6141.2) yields 19.5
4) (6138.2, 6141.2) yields 19.3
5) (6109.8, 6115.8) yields 20.1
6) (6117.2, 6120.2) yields 18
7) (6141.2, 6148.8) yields 19.8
